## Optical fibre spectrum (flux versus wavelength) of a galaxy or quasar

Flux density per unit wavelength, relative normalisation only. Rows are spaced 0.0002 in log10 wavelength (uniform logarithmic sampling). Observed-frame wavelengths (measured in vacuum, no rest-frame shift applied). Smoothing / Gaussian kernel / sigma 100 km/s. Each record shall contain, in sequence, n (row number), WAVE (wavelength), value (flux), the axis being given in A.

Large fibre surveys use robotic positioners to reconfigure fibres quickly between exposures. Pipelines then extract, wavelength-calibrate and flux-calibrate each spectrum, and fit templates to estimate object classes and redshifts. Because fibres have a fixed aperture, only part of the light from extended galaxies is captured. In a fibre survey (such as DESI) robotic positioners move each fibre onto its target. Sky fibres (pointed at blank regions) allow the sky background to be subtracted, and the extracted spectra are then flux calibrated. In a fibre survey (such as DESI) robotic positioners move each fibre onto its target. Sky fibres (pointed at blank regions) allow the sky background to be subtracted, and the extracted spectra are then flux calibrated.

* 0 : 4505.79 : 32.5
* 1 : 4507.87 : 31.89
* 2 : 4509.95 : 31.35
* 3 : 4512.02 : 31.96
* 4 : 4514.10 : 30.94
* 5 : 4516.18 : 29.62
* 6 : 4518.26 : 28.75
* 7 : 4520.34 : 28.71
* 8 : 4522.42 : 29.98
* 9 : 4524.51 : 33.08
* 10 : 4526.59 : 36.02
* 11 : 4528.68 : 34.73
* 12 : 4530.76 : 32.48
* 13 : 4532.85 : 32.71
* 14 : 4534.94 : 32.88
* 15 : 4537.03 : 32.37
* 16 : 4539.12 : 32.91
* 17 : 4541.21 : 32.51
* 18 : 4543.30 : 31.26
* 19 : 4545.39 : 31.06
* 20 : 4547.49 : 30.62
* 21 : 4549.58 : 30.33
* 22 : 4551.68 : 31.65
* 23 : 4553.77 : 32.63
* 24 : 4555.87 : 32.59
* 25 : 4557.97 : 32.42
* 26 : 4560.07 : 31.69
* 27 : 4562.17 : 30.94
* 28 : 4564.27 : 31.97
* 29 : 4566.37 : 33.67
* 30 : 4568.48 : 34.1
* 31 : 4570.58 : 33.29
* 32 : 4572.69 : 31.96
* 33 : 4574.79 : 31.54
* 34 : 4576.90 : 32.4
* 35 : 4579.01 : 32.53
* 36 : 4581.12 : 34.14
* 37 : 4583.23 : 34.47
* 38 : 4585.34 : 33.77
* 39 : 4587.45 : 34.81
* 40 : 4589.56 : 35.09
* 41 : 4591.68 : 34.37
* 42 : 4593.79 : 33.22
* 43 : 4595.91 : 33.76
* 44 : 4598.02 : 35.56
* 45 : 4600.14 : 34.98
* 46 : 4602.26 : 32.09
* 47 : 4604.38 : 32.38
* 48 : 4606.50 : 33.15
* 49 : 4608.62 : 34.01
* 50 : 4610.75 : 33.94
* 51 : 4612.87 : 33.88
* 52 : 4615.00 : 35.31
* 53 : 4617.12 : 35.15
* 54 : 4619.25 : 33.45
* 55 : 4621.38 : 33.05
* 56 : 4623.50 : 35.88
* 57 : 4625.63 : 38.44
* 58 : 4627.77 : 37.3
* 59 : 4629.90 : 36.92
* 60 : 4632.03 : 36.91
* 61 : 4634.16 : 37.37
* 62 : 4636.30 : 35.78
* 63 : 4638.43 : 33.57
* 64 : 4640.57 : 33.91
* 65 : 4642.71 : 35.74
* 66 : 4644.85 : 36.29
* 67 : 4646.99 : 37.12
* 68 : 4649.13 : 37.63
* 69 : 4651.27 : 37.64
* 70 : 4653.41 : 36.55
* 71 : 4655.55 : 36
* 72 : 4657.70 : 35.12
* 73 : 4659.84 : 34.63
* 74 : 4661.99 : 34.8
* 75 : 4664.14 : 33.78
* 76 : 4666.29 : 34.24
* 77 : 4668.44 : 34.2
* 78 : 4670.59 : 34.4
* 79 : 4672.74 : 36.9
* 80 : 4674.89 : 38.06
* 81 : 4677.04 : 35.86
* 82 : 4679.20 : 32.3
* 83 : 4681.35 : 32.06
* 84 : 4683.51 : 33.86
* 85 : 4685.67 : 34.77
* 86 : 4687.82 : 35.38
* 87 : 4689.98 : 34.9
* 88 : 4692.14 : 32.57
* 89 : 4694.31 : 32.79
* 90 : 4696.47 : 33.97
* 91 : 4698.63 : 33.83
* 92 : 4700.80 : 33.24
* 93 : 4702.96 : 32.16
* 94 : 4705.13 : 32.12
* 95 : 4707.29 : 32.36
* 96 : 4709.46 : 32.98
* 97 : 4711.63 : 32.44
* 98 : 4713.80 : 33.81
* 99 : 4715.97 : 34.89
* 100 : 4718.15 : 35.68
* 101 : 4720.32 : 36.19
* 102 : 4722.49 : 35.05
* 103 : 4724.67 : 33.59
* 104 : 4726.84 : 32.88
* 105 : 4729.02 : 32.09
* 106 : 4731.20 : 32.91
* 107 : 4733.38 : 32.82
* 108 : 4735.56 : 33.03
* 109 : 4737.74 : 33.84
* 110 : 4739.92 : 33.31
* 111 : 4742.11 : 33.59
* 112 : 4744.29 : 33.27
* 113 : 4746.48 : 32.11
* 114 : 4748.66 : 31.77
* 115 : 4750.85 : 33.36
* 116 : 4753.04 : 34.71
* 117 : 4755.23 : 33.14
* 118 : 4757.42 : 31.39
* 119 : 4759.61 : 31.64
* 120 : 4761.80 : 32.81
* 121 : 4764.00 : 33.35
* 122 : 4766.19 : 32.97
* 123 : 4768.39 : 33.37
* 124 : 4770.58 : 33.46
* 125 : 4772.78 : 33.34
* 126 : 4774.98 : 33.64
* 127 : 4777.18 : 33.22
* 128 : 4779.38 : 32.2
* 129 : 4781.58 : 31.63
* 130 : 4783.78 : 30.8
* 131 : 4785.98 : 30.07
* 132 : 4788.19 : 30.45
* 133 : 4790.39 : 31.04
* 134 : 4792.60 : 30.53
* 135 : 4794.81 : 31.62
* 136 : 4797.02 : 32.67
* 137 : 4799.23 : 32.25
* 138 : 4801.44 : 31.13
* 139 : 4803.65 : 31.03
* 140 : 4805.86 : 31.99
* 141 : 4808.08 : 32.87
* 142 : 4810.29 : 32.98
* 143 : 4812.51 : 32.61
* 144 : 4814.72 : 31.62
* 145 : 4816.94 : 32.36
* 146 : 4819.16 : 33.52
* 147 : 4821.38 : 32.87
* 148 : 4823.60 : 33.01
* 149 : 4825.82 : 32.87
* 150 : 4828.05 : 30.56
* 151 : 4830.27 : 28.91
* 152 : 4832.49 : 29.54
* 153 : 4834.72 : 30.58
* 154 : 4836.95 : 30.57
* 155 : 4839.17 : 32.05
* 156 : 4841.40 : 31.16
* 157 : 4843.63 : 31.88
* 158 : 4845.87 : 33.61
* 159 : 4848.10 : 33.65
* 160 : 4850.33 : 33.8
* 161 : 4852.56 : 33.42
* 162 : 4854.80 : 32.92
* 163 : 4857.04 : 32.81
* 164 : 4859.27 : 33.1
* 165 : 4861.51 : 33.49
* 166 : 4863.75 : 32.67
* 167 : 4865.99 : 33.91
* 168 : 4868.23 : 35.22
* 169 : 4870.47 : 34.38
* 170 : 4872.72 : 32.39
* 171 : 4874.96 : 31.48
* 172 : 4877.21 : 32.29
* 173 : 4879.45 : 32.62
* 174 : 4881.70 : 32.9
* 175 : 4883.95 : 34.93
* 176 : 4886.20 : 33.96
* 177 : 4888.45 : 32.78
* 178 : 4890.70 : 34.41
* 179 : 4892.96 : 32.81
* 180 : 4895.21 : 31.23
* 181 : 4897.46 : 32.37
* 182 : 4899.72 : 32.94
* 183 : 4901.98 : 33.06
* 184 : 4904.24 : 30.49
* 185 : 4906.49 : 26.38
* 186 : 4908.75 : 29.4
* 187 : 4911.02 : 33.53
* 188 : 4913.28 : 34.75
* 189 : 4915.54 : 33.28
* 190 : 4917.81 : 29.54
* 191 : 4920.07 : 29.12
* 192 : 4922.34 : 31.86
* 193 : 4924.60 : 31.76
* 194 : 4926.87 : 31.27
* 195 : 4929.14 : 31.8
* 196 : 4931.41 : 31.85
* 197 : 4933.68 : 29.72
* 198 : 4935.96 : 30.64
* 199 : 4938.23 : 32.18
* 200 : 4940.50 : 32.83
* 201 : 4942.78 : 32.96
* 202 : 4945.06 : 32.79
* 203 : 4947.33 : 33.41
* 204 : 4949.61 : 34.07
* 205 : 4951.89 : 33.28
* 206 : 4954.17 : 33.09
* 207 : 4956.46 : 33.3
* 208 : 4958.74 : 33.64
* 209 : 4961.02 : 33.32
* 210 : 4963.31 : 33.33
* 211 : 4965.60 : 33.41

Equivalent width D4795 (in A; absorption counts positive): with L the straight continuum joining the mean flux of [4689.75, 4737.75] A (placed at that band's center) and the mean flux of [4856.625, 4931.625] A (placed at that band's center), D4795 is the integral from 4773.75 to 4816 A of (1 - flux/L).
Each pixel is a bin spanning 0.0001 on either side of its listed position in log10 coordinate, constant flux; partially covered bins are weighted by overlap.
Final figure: 1.5 A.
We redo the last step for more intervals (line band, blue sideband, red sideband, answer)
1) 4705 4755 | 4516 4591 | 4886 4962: -1.78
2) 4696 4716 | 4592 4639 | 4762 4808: 0.17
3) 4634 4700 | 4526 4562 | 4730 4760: -4.62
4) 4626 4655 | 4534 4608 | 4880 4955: -3.28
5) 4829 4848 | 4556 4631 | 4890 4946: 0.62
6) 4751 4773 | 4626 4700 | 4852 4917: 0.70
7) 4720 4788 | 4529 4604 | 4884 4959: -0.83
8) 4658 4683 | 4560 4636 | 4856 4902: -0.56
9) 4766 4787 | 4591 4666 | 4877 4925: 0.65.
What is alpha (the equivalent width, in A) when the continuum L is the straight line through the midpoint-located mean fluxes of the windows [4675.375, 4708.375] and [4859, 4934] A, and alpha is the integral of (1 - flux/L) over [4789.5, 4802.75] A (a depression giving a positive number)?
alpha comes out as 0.55 A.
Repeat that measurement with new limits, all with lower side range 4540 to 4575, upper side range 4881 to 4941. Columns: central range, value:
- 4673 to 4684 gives -0.9 A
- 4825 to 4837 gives 0.6 A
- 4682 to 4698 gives -1.0 A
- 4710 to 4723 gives -1.1 A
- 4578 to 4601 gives -1.6 A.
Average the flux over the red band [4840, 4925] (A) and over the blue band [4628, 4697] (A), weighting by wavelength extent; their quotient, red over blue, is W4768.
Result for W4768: 0.9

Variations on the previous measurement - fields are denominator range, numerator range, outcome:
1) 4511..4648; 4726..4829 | 0.97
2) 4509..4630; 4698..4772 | 1.01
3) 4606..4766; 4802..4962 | 0.94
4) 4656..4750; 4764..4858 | 0.95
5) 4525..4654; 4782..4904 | 0.95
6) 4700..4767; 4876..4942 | 0.96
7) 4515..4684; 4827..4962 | 0.95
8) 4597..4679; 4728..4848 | 0.91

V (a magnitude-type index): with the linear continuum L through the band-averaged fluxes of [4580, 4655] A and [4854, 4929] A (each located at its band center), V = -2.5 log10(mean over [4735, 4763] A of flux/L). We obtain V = 0.03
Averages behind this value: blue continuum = 35.1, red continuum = 32.4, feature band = 32.9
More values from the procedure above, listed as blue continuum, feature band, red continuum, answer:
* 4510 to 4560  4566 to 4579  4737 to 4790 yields -0.03 mag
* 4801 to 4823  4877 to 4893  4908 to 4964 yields -0.04 mag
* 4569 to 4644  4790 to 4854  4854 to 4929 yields 0.03 mag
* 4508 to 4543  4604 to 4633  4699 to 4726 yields -0.07 mag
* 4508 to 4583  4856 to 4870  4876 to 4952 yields -0.05 mag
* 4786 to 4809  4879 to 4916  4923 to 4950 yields -0.02 mag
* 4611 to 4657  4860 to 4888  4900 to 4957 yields -0.02 mag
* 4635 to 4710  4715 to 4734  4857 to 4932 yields 0.00 mag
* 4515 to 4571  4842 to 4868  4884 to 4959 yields -0.04 mag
